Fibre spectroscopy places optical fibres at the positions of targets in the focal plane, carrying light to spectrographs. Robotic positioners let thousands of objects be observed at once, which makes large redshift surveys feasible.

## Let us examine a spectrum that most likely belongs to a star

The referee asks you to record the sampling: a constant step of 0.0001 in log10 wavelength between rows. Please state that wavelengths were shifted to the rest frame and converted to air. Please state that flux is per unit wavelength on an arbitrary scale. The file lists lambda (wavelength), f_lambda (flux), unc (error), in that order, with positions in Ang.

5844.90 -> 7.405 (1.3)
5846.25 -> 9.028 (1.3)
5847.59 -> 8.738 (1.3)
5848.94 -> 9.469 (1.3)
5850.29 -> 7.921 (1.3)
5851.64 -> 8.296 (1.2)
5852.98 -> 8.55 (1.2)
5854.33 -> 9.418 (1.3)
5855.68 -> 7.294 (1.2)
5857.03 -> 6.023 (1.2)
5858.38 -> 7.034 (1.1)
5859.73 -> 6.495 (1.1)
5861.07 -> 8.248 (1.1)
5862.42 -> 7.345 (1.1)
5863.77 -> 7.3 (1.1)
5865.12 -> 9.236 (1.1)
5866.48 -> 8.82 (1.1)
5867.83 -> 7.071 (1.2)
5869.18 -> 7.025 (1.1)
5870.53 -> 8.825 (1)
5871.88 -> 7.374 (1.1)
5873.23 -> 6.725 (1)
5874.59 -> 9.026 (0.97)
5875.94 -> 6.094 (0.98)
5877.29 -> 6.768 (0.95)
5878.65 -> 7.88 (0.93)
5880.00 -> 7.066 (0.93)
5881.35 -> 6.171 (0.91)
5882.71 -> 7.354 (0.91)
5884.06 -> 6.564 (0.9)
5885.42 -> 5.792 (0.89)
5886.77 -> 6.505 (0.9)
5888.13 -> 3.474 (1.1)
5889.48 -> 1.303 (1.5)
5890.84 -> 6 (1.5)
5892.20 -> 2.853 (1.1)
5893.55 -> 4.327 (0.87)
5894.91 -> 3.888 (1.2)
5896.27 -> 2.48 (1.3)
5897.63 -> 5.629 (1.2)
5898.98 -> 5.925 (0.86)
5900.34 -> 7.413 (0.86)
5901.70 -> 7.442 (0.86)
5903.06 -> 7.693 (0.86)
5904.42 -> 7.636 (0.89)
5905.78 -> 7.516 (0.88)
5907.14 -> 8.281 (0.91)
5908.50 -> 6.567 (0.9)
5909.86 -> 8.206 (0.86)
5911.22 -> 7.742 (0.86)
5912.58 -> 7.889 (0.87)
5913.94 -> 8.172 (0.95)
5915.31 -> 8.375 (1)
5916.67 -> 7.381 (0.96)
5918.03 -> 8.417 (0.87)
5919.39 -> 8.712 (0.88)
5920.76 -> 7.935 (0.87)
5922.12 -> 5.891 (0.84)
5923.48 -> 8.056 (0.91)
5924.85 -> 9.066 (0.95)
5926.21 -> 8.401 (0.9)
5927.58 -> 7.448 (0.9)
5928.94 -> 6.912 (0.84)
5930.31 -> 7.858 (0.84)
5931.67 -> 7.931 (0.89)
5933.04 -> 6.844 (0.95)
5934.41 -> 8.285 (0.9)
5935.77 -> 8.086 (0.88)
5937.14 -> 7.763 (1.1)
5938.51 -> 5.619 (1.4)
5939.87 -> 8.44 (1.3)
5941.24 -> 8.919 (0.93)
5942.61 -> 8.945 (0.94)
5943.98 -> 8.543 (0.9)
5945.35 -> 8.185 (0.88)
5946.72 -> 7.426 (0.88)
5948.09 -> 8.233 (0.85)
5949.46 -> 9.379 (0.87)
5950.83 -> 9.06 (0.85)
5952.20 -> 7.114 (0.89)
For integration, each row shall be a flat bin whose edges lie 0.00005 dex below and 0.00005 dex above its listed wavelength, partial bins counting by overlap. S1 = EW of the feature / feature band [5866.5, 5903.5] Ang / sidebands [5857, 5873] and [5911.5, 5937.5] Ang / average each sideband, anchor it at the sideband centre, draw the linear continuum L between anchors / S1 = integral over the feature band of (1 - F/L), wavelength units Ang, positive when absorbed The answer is 7.47 Ang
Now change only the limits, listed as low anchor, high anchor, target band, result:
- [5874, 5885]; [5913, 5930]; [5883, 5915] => 5.9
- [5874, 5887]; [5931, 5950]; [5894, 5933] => 1.3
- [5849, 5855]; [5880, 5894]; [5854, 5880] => -1.7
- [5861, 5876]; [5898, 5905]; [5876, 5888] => 1.5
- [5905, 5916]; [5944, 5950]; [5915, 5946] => 0.7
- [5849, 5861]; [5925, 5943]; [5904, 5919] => -0.1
